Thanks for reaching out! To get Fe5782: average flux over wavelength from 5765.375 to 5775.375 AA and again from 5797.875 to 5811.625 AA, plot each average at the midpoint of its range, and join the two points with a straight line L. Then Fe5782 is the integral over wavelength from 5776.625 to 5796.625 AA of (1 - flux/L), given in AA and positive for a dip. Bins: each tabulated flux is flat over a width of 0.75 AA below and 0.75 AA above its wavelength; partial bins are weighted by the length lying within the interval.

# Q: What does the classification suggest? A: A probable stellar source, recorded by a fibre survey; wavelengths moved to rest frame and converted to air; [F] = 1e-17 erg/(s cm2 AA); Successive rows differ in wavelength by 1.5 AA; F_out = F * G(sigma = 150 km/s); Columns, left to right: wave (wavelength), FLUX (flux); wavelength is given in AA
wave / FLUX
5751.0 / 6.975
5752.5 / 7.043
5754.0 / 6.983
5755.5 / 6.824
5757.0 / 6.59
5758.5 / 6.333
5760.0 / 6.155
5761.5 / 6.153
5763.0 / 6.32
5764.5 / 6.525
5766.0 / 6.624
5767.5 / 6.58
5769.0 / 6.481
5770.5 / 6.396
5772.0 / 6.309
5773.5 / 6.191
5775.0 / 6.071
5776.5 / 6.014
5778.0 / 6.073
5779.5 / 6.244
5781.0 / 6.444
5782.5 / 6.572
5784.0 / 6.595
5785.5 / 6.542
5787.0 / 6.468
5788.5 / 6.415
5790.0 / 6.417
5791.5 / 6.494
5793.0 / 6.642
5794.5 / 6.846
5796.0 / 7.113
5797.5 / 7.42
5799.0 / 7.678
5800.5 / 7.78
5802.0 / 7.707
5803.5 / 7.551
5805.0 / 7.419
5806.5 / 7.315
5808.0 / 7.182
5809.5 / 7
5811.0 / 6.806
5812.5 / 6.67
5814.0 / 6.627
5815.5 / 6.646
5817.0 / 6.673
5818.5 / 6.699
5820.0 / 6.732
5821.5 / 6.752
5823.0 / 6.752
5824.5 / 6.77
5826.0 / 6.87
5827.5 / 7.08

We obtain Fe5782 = 1.0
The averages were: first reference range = 6.39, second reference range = 7.39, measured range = 6.51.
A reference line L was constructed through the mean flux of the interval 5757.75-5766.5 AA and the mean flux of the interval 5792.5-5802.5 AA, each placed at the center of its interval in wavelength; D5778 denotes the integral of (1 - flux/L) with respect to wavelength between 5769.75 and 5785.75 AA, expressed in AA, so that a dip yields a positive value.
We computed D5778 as 1.1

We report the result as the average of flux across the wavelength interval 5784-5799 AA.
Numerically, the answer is 6.75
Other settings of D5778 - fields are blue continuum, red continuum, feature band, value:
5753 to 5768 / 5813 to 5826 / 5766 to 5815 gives -1.0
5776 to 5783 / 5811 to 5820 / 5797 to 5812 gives -1.9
